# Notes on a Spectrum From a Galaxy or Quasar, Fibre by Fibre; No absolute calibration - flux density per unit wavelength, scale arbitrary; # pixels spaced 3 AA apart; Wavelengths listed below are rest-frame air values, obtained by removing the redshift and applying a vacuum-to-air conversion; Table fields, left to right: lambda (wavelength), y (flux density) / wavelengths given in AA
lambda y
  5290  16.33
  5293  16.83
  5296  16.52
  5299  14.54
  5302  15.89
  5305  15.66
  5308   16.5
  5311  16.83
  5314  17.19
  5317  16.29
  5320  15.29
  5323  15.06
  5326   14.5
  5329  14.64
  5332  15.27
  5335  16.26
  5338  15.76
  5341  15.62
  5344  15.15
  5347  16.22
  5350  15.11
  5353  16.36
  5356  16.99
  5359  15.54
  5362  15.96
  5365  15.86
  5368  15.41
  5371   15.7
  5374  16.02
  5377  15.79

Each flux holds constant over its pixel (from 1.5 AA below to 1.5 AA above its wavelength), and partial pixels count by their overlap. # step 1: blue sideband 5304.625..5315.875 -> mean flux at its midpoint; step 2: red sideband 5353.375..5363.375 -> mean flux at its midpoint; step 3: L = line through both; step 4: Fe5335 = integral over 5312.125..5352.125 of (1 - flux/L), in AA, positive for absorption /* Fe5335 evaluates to 2.0 AA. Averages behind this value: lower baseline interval 16.6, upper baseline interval 16.2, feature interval 15.6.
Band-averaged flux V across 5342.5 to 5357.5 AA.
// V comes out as 16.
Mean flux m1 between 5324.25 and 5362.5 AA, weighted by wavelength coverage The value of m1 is 15.6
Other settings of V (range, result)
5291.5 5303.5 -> 15.9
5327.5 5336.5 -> 15.4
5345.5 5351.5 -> 15.7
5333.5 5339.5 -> 16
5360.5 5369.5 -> 15.7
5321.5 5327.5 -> 14.8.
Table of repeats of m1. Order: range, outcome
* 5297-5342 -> 15.7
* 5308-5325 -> 16.1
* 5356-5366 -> 16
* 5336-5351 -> 15.6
